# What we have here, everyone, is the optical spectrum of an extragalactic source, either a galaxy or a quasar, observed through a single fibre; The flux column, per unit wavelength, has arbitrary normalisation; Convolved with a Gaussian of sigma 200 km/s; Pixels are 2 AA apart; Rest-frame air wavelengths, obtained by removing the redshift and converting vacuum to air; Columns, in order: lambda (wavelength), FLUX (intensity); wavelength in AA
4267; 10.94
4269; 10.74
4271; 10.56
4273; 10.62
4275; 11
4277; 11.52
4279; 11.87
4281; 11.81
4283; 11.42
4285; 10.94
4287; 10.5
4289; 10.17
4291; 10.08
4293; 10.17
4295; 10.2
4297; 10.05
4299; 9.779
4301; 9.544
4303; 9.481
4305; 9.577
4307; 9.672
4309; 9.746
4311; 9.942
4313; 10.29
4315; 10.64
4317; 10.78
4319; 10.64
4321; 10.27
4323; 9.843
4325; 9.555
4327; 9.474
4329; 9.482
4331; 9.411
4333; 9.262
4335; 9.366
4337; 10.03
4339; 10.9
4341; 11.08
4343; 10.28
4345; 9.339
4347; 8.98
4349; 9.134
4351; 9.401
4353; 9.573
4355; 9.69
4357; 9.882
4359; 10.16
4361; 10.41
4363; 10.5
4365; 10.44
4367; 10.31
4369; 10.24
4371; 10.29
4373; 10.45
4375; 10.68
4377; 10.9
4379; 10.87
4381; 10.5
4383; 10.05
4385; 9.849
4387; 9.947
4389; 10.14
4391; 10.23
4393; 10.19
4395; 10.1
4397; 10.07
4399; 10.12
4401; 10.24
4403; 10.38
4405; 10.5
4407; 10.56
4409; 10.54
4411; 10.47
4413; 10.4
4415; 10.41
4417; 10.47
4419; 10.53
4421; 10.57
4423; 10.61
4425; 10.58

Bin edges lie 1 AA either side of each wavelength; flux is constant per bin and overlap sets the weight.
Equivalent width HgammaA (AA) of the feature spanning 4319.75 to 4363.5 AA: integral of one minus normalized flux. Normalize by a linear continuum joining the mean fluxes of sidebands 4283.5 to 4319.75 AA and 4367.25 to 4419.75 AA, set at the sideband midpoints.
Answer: 1.77 AA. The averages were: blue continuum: 10.1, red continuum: 10.3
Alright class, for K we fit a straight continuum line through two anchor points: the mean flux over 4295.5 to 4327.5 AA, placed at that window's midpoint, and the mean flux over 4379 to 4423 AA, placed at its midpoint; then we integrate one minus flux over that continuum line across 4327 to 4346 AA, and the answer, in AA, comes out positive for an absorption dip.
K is 0.3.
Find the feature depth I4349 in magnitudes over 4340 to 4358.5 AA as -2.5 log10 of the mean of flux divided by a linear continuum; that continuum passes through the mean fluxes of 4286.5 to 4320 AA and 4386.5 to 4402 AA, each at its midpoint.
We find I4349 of 0.04 mag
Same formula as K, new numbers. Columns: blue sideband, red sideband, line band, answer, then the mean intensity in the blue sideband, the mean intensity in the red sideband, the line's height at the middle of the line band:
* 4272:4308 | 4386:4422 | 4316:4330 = 0.6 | 10.5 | 10.3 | 10.4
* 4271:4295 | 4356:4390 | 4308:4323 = 0.5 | 10.9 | 10.3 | 10.7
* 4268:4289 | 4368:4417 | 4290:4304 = 1.3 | 11.1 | 10.3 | 10.9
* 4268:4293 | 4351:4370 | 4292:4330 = 2.3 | 10.9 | 10.1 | 10.6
